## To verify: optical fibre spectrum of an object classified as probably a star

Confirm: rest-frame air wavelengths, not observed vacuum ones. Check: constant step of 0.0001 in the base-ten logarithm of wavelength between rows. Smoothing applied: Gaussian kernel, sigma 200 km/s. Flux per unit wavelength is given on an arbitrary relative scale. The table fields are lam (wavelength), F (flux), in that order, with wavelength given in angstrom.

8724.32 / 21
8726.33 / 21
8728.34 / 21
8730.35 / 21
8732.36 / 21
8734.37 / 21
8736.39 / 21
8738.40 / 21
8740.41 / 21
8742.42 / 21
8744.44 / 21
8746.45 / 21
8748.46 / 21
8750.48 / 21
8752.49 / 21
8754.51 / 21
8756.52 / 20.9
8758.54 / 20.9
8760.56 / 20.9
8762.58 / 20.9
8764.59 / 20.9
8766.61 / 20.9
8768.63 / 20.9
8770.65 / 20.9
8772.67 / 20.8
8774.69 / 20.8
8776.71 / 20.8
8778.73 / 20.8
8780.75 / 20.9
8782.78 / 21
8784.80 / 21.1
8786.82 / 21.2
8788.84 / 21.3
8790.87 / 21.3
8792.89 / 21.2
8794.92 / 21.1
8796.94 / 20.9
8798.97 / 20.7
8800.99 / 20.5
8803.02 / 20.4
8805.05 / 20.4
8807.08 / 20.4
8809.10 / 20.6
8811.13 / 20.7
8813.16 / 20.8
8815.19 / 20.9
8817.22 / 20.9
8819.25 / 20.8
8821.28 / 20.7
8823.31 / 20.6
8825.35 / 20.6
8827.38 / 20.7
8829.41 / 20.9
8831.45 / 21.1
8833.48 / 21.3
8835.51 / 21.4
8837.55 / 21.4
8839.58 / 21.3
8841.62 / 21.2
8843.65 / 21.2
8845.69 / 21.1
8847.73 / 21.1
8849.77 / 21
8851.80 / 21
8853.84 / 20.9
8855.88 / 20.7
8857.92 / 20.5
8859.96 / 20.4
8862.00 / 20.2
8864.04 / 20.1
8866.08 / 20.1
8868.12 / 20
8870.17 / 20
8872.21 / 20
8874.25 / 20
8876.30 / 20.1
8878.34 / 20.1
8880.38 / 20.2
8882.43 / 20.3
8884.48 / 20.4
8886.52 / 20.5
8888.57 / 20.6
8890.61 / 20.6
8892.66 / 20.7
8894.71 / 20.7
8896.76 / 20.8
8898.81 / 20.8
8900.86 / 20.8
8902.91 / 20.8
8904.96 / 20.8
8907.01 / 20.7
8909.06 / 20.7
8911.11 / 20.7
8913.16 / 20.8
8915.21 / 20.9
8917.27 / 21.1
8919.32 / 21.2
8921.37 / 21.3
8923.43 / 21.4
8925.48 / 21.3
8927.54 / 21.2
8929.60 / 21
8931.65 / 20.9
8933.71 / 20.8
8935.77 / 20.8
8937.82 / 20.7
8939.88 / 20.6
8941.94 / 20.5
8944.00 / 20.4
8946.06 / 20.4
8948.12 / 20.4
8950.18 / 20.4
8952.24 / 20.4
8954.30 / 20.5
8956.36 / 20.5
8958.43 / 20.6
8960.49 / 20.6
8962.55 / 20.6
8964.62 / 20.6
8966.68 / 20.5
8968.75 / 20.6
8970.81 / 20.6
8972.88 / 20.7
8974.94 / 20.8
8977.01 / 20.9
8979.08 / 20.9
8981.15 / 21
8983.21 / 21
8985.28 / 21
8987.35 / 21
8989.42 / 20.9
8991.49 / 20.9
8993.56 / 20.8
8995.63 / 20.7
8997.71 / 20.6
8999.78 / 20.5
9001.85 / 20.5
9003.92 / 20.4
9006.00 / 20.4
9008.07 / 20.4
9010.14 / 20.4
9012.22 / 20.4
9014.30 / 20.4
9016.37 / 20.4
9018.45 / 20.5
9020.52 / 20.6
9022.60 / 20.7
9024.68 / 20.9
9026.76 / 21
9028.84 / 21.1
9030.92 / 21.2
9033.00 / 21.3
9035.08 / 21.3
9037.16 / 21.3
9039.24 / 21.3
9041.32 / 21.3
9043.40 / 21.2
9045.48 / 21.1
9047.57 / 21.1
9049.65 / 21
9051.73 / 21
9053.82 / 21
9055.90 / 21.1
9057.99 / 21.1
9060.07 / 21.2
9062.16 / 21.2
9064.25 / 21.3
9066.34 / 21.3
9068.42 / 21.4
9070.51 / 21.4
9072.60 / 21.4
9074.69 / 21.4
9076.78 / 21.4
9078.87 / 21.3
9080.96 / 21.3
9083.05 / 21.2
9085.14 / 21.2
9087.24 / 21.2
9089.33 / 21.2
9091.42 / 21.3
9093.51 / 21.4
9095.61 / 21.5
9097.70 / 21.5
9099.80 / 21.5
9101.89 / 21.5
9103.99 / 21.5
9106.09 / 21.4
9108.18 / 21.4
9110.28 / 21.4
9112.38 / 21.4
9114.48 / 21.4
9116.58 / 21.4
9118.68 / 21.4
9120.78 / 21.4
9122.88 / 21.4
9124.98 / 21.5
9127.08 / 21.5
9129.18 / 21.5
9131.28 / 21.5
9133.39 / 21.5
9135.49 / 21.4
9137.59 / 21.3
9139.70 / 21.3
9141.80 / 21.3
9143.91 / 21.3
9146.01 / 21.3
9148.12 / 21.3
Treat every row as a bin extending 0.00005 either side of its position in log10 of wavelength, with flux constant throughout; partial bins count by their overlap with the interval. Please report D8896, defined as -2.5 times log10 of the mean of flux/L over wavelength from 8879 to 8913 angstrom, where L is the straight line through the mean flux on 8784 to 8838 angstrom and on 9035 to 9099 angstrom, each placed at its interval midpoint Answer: 0.02 mag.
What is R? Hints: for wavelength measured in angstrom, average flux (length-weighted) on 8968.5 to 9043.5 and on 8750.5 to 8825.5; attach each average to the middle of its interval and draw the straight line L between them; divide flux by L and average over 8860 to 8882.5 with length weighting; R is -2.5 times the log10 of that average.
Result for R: 0.04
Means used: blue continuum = 20.9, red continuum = 20.8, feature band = 20.1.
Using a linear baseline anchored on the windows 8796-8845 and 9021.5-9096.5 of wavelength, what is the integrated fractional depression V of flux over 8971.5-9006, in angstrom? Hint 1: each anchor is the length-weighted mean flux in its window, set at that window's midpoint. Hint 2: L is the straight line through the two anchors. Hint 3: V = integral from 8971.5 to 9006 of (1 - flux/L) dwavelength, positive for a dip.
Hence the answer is 0.5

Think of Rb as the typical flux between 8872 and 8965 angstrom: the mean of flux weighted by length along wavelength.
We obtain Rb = 20.7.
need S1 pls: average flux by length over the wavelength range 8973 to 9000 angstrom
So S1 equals 20.9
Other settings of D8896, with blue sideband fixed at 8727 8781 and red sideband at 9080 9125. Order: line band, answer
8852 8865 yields 0.03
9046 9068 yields 0.01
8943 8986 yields 0.03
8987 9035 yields 0.03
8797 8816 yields 0.02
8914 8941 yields 0.01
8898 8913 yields 0.02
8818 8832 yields 0.01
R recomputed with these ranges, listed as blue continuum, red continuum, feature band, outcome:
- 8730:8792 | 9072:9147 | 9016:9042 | 0.01 mag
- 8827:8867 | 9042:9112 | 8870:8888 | 0.04 mag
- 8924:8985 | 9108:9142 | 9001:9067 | 0.01 mag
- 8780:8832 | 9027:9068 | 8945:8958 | 0.03 mag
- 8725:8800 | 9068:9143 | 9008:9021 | 0.04 mag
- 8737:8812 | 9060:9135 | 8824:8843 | -0.01 mag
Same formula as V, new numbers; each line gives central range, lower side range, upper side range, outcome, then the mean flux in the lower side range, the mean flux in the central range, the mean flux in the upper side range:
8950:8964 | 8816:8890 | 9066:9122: 0.29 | 20.7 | 20.5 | 21.4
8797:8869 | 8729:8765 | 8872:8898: -0.52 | 21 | 20.8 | 20.4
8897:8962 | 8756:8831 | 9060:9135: 0.95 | 20.8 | 20.8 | 21.4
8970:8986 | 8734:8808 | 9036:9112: 0.23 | 20.9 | 20.9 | 21.3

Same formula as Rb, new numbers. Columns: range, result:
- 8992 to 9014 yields 20.5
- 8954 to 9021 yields 20.6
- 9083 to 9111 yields 21.4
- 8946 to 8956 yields 20.4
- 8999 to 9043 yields 20.8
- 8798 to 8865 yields 20.8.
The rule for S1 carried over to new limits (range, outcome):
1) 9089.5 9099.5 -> 21.4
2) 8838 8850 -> 21.2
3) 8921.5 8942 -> 21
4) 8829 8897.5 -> 20.6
